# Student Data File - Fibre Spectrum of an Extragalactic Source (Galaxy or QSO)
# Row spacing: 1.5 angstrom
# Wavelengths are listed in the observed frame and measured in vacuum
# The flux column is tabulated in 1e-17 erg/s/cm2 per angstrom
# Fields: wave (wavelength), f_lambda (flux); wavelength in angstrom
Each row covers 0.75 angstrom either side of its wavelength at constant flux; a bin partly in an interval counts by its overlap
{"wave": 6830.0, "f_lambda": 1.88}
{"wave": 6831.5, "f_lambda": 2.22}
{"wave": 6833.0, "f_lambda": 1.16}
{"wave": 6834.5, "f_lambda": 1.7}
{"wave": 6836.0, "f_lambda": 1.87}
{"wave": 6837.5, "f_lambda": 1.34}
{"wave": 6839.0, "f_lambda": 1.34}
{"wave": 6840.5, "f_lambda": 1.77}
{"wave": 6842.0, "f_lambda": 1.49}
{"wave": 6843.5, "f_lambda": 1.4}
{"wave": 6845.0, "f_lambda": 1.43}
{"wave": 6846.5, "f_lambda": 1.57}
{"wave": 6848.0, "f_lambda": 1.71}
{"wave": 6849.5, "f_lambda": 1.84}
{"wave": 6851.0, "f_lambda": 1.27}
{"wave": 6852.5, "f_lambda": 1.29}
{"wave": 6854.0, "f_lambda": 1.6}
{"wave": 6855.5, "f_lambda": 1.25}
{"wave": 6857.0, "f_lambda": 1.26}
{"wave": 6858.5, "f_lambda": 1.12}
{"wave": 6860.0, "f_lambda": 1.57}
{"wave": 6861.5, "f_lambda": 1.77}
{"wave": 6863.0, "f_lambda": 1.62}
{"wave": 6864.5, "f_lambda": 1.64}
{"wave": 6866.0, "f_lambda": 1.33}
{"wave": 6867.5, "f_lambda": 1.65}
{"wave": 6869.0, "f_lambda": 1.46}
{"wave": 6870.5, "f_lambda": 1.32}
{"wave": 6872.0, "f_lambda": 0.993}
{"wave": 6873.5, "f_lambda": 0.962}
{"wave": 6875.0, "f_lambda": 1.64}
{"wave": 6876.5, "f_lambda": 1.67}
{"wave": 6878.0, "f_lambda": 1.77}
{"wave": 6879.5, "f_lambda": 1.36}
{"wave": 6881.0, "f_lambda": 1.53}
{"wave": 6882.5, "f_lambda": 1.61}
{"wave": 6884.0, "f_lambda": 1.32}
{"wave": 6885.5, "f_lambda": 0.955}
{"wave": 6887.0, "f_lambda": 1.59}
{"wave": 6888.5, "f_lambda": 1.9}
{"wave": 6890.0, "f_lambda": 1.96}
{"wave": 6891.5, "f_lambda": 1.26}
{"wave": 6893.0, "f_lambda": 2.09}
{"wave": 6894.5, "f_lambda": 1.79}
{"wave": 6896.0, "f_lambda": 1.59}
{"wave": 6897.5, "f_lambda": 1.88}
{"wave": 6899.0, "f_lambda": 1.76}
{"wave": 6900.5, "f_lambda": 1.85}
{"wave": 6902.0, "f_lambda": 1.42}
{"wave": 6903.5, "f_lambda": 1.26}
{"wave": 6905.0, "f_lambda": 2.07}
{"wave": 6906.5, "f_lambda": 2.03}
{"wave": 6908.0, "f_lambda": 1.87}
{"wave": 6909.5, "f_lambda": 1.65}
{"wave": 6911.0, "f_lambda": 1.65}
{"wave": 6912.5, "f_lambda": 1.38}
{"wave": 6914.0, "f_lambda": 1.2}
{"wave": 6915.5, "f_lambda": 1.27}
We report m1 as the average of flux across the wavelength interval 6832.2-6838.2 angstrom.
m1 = 1.52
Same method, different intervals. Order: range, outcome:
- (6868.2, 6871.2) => 1.4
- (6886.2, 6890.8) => 1.8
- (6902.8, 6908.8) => 1.81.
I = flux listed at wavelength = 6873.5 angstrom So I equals 0.962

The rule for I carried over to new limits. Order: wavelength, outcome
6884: 1.32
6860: 1.57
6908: 1.87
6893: 2.09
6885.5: 0.955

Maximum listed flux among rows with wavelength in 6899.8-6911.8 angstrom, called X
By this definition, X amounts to 2.07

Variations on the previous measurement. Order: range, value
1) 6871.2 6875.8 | 1.64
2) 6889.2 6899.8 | 2.09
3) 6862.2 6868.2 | 1.65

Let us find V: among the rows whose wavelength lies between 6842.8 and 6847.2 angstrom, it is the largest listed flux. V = 1.57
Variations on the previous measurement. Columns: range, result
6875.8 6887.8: 1.77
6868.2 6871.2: 1.46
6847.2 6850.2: 1.84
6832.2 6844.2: 1.87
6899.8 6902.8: 1.85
